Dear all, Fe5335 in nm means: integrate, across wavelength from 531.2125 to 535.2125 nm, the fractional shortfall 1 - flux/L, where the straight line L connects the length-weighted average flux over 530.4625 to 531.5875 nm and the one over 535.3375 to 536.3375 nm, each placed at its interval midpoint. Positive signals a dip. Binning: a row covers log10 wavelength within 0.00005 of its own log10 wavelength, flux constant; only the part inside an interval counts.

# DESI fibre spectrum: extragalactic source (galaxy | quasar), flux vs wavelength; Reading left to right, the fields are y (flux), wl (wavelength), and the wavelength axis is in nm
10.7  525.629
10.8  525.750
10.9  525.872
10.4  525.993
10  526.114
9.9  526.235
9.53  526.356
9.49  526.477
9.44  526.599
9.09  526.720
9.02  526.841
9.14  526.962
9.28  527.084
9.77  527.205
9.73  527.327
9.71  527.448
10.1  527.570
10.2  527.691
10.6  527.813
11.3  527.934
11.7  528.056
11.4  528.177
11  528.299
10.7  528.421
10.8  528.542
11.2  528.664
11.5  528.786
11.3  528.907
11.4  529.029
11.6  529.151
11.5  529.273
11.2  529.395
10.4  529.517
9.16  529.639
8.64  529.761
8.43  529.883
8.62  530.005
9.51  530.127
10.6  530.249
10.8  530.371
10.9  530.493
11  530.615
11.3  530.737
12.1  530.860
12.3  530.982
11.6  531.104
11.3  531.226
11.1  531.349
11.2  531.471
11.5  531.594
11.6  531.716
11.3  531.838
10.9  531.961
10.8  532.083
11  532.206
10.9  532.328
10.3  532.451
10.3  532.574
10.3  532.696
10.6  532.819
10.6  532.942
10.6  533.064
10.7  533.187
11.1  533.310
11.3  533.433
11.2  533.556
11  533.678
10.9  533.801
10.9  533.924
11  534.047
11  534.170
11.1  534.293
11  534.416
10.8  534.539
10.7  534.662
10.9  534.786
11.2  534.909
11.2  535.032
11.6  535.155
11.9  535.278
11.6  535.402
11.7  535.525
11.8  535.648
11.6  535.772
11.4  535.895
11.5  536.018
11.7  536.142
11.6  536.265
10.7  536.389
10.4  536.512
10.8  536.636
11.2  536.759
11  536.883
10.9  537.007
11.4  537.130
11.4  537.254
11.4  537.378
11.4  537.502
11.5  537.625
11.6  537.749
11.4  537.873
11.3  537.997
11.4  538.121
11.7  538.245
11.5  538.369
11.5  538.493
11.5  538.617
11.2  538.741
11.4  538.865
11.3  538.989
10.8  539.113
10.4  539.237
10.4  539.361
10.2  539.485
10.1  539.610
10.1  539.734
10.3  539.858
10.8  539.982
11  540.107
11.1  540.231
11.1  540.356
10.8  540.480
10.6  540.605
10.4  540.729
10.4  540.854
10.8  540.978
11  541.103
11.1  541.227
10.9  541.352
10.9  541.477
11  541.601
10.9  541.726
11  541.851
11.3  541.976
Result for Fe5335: 0.190 nm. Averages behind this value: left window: 11.4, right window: 11.6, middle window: 11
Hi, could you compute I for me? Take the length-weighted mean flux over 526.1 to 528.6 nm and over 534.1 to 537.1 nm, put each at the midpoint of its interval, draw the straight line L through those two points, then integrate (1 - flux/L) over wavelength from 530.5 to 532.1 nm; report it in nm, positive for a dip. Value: -0.11 nm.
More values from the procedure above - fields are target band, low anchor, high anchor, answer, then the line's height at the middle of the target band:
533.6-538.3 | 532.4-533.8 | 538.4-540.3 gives -0.207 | 10.8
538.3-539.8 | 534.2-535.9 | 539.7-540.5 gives 0.002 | 10.9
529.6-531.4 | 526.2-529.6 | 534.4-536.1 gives 0.043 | 10.8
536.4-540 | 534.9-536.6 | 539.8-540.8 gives 0.006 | 11.1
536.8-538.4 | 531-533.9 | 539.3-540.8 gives -0.100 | 10.7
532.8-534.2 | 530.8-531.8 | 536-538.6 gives 0.069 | 11.5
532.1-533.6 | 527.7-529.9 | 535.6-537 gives 0.039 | 11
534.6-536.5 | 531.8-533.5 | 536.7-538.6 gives -0.046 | 11.1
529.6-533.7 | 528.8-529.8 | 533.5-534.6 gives 0.051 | 10.9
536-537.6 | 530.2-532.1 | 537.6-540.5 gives -0.013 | 11.1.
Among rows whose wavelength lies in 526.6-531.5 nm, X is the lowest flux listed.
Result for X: 8.43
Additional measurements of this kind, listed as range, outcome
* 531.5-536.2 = 10.3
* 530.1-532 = 9.51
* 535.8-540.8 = 10.1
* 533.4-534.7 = 10.7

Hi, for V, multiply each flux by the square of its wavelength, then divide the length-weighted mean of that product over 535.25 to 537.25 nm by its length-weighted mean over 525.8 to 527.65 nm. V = 1.21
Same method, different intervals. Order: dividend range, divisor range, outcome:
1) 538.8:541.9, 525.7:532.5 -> 1.06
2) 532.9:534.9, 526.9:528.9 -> 1.06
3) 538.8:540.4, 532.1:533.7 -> 1.02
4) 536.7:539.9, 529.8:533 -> 1.05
